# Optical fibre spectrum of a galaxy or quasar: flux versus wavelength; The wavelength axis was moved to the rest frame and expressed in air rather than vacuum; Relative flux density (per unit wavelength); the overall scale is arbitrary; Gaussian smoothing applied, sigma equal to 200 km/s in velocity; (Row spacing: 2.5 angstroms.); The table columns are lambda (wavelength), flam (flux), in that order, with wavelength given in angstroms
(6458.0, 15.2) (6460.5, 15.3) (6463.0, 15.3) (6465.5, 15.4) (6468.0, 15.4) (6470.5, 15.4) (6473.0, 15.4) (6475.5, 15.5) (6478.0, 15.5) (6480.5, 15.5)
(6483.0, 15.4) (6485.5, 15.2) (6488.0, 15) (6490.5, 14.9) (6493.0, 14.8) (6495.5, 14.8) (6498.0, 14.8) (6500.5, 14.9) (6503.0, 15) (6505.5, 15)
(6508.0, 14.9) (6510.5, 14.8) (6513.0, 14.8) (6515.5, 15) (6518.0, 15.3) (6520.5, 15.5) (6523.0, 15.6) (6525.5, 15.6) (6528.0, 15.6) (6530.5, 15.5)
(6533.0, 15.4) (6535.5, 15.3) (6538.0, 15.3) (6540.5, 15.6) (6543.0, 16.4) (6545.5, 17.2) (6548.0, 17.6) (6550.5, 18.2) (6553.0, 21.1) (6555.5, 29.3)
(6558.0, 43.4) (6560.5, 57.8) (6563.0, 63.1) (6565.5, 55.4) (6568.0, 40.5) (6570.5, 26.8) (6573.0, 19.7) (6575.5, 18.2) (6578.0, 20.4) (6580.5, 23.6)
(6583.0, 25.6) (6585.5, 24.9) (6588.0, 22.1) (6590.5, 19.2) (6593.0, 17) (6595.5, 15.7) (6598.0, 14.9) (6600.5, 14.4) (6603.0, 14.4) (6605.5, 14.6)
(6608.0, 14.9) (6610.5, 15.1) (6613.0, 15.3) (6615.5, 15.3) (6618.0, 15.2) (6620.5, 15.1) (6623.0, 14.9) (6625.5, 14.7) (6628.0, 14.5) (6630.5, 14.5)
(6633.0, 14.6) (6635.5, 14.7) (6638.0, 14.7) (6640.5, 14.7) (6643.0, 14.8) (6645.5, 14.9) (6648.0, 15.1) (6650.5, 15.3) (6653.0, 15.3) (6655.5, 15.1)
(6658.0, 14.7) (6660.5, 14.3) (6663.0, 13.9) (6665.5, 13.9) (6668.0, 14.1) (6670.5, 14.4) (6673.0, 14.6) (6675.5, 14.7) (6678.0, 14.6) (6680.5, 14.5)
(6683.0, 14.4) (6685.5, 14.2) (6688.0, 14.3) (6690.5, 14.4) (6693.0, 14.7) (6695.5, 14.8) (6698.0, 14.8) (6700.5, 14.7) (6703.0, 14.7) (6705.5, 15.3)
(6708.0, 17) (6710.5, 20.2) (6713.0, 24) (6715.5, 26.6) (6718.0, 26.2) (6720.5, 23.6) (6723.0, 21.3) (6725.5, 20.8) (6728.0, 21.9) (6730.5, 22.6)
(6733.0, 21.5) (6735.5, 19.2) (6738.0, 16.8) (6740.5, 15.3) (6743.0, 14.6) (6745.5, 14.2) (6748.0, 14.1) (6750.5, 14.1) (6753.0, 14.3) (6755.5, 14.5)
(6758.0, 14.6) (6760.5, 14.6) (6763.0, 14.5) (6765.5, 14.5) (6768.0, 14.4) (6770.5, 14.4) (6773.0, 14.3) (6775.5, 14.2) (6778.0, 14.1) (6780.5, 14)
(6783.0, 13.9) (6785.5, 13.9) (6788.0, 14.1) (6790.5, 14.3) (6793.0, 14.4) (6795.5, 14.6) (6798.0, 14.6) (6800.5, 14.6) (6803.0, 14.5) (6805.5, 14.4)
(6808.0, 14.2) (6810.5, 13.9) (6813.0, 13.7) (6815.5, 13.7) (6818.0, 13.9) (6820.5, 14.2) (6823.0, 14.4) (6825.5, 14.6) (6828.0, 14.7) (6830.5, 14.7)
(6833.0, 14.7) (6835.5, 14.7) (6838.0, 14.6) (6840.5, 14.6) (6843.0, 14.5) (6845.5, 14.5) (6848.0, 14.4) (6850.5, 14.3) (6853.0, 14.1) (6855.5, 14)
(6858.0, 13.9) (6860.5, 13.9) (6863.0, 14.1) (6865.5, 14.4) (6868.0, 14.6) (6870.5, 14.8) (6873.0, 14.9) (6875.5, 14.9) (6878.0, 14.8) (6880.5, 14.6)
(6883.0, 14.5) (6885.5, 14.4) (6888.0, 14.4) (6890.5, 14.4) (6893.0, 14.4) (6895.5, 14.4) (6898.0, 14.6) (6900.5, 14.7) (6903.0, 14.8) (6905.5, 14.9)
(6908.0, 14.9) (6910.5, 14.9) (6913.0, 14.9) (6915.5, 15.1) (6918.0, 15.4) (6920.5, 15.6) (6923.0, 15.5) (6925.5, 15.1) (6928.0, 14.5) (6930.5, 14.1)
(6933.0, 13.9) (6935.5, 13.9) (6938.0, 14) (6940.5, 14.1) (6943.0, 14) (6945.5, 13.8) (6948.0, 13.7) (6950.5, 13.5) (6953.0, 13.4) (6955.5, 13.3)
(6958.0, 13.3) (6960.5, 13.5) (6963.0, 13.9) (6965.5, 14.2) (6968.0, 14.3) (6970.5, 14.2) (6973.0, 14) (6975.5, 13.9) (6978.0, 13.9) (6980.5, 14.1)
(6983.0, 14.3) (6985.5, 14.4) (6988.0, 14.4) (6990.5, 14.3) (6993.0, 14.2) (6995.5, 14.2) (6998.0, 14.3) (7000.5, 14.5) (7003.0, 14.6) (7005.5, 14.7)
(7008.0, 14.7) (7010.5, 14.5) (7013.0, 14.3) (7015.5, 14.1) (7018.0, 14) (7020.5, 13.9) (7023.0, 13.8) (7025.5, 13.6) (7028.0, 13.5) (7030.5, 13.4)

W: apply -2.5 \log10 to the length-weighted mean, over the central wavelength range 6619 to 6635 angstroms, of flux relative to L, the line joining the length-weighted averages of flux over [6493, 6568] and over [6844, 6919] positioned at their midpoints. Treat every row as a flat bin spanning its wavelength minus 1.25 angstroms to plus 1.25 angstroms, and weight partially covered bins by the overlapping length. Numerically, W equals 0.32 mag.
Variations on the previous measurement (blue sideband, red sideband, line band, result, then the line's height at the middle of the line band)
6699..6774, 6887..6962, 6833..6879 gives 0.080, 15.6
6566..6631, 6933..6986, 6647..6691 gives 0.231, 18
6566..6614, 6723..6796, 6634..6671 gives 0.264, 18.7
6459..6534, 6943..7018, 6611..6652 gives 0.000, 14.9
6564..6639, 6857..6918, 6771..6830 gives 0.134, 16.1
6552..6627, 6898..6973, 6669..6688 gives 0.433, 21.6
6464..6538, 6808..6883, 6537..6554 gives -0.148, 15.1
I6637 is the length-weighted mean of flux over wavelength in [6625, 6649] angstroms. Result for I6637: 14.7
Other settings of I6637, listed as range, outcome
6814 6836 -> 14.4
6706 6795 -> 17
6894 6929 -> 14.9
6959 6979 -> 14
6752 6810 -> 14.3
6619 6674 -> 14.7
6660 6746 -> 17.2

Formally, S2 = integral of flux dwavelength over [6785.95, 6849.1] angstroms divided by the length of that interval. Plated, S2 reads 14.4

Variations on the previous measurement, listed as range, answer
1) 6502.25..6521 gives 15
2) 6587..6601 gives 17.3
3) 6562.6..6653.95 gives 19.5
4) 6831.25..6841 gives 14.7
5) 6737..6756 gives 14.7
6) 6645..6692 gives 14.6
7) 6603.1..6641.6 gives 14.8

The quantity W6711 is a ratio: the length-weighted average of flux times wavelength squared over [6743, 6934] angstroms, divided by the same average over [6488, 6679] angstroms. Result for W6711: 0.84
